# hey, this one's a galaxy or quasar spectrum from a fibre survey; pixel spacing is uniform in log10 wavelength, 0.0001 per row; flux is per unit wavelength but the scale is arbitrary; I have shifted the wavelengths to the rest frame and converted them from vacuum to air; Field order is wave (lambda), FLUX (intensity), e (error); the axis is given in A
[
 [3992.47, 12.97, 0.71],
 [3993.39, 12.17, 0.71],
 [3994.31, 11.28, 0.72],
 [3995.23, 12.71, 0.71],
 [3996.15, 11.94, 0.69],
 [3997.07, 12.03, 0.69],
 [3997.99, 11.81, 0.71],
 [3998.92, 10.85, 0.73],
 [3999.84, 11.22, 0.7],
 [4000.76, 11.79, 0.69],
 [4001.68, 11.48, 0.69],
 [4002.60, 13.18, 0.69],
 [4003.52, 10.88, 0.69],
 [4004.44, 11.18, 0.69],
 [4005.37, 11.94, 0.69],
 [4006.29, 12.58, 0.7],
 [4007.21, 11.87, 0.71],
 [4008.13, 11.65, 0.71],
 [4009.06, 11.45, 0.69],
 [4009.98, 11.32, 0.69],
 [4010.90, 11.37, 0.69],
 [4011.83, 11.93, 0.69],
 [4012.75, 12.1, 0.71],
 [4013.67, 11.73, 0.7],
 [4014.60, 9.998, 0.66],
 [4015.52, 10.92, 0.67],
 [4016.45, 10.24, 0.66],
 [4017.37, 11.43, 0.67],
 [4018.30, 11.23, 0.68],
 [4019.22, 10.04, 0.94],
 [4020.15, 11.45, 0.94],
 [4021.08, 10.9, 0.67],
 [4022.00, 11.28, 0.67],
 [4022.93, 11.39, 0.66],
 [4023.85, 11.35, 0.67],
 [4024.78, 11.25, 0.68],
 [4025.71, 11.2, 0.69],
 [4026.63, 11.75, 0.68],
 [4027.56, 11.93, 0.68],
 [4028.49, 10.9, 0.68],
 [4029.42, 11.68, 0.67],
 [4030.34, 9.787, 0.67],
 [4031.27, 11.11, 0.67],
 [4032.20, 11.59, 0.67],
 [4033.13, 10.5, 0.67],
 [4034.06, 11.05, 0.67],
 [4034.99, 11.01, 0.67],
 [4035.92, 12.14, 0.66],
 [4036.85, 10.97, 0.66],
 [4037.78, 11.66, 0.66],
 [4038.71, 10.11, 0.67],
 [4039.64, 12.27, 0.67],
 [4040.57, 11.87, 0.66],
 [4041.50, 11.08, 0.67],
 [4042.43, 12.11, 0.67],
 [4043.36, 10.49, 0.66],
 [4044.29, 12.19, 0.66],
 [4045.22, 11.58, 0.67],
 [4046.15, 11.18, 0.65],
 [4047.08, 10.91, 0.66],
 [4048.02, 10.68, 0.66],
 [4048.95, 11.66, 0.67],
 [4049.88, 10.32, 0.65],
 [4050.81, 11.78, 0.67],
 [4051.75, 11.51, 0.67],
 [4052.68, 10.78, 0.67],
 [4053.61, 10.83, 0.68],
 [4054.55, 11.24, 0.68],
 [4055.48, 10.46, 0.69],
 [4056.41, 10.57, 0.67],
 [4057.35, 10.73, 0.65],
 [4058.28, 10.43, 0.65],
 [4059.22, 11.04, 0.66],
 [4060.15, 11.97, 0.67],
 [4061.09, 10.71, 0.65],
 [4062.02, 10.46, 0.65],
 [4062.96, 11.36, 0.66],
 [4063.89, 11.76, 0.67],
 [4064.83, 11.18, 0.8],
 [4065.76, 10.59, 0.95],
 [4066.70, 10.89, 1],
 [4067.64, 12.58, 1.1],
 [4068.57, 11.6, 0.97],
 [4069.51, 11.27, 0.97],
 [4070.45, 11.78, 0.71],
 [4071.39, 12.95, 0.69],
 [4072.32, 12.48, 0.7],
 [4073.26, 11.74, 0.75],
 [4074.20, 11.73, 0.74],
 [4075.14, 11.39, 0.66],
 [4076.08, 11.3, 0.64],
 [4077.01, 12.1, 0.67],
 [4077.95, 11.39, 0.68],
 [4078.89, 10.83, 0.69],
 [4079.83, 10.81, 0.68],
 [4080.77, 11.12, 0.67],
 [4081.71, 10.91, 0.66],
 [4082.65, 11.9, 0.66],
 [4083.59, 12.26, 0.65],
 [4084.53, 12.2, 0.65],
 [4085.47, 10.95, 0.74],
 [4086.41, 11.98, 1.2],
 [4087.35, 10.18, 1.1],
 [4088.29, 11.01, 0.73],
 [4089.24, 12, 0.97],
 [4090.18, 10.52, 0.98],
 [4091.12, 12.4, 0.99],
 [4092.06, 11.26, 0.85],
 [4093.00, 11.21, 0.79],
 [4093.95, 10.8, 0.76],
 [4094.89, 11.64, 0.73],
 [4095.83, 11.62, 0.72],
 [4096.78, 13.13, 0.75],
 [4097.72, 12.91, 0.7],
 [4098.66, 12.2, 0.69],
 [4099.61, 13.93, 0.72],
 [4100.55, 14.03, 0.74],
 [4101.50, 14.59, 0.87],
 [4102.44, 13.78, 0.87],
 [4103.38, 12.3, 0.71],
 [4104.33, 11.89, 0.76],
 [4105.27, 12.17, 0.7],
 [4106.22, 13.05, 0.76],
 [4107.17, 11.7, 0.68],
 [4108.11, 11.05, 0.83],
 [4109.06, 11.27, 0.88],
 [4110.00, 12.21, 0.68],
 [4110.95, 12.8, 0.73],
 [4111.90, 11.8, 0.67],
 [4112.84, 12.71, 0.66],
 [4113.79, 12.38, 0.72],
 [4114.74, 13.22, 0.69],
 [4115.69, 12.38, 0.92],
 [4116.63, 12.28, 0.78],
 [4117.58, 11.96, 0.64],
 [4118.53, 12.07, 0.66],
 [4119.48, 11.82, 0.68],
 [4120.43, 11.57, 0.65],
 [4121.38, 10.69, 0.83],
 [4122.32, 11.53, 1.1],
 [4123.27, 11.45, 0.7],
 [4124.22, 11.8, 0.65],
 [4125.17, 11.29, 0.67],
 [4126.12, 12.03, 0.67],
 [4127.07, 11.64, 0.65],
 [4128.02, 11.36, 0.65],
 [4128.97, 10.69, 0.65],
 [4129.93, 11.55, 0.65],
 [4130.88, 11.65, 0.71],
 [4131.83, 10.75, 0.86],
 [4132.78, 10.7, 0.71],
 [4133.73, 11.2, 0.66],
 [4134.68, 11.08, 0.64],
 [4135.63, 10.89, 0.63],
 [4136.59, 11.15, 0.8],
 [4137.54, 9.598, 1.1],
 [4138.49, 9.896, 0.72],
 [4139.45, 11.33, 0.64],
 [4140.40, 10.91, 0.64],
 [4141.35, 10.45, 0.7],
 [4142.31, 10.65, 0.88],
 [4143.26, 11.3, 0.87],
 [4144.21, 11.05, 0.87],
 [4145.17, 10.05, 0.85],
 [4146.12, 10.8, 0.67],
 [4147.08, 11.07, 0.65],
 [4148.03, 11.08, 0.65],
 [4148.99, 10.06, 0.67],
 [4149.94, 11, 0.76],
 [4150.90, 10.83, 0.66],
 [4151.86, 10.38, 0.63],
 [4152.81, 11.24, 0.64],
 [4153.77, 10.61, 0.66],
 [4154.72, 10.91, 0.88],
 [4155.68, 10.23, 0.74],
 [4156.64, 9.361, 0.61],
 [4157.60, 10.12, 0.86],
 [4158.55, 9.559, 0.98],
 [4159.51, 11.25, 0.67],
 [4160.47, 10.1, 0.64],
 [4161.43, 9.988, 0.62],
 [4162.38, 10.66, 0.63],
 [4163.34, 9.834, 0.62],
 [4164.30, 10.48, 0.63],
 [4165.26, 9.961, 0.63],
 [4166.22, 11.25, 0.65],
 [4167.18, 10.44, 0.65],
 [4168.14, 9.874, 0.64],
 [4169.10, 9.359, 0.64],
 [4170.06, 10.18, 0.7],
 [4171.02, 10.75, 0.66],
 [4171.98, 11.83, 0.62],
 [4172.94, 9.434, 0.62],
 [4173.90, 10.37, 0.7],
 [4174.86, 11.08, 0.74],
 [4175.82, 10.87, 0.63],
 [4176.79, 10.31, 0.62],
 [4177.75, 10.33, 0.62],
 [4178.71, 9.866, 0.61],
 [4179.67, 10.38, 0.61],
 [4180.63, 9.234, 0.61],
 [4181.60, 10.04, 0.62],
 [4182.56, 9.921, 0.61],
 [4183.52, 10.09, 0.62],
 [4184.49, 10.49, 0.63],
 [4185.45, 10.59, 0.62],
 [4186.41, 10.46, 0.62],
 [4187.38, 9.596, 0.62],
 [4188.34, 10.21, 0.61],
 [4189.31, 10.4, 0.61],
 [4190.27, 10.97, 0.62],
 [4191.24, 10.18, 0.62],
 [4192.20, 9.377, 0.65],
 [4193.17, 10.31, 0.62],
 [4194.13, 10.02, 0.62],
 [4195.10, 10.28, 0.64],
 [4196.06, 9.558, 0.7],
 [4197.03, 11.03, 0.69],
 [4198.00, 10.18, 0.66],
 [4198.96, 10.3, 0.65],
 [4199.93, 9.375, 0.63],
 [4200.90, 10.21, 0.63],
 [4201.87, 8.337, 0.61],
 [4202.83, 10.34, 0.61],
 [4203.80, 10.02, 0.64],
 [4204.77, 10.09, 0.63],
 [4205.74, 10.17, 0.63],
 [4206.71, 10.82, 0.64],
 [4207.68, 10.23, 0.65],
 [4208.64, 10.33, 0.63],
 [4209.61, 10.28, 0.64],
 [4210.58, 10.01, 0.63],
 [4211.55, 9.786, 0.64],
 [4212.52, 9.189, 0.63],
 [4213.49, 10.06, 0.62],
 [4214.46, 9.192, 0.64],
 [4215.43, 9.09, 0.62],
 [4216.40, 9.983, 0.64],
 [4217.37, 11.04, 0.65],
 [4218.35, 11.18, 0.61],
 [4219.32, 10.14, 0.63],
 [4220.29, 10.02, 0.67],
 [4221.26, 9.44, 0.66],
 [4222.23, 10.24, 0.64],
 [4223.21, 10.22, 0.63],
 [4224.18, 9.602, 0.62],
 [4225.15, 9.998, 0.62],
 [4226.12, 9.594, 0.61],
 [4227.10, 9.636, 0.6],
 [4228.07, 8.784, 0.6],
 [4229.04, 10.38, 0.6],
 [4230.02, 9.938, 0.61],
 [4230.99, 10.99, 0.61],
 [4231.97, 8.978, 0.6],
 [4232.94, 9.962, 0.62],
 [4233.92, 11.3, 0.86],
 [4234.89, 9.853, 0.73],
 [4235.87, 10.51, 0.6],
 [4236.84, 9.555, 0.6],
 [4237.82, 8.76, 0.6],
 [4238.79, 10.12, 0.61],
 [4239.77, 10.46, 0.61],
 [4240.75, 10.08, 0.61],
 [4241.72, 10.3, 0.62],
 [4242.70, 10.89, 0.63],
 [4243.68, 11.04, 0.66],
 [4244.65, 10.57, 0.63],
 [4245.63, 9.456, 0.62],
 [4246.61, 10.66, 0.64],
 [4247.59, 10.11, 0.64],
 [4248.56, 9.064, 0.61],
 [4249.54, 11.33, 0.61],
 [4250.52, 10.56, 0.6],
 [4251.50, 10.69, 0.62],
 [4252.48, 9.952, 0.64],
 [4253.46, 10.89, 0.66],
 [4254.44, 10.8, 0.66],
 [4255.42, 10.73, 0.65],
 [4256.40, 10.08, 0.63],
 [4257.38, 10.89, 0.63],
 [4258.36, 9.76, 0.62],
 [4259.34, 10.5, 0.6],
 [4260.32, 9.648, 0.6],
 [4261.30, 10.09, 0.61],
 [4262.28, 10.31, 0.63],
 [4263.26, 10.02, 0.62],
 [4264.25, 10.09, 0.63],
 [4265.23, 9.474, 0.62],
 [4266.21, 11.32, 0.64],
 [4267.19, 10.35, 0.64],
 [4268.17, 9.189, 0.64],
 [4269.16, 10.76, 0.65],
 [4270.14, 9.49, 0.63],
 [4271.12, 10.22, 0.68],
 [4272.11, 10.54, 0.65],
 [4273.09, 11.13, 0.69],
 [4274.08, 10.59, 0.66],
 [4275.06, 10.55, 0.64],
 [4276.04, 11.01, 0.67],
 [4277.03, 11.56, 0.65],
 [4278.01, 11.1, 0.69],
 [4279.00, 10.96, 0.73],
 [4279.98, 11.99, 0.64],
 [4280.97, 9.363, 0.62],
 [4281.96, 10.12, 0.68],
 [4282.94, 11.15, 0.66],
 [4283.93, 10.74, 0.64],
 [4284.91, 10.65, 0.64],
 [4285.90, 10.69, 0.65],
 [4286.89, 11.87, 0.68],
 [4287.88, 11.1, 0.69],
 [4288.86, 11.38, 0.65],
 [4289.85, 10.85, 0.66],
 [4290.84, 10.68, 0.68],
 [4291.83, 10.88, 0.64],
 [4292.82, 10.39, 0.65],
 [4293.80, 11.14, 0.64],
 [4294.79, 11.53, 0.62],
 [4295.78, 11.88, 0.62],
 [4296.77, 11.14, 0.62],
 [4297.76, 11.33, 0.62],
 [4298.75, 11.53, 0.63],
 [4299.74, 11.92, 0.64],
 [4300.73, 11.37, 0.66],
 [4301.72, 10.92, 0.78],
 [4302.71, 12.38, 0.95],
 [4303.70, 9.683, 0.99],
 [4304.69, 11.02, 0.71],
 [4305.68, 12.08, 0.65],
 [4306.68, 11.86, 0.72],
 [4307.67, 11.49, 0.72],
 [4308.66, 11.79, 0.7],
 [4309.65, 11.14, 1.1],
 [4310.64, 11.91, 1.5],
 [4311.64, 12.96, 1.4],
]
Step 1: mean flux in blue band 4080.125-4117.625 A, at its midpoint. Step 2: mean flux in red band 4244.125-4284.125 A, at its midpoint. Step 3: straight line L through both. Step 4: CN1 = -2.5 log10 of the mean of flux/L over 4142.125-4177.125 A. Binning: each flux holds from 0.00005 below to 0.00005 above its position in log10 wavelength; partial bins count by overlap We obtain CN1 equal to 0.098 mag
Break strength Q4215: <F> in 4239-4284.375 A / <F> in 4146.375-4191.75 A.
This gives 1.0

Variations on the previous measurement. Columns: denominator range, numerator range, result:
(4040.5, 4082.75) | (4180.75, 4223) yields 0.89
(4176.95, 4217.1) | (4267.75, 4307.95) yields 1.09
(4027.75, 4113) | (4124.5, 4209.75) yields 0.90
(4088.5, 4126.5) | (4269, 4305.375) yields 0.90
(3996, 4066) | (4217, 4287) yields 0.92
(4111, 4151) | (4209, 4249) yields 0.89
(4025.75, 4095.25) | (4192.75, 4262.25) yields 0.89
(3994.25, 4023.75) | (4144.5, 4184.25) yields 0.90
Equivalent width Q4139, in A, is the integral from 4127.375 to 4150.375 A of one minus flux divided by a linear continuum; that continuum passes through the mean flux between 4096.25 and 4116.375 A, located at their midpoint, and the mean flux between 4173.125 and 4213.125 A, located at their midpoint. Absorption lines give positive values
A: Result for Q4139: 1.7 A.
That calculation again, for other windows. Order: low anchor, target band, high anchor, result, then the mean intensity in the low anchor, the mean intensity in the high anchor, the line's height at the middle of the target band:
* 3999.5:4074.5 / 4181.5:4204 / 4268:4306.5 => 2.04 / 11.3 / 11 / 11.1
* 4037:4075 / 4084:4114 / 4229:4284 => -2.72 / 11.3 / 10.4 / 11.1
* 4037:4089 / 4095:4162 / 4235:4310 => -1.96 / 11.3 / 10.7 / 11.1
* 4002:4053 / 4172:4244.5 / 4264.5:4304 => 5.98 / 11.3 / 10.9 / 11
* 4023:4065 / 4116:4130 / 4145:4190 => -1.22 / 11.2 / 10.4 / 10.7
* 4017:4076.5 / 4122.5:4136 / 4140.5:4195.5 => -0.80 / 11.3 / 10.4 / 10.7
